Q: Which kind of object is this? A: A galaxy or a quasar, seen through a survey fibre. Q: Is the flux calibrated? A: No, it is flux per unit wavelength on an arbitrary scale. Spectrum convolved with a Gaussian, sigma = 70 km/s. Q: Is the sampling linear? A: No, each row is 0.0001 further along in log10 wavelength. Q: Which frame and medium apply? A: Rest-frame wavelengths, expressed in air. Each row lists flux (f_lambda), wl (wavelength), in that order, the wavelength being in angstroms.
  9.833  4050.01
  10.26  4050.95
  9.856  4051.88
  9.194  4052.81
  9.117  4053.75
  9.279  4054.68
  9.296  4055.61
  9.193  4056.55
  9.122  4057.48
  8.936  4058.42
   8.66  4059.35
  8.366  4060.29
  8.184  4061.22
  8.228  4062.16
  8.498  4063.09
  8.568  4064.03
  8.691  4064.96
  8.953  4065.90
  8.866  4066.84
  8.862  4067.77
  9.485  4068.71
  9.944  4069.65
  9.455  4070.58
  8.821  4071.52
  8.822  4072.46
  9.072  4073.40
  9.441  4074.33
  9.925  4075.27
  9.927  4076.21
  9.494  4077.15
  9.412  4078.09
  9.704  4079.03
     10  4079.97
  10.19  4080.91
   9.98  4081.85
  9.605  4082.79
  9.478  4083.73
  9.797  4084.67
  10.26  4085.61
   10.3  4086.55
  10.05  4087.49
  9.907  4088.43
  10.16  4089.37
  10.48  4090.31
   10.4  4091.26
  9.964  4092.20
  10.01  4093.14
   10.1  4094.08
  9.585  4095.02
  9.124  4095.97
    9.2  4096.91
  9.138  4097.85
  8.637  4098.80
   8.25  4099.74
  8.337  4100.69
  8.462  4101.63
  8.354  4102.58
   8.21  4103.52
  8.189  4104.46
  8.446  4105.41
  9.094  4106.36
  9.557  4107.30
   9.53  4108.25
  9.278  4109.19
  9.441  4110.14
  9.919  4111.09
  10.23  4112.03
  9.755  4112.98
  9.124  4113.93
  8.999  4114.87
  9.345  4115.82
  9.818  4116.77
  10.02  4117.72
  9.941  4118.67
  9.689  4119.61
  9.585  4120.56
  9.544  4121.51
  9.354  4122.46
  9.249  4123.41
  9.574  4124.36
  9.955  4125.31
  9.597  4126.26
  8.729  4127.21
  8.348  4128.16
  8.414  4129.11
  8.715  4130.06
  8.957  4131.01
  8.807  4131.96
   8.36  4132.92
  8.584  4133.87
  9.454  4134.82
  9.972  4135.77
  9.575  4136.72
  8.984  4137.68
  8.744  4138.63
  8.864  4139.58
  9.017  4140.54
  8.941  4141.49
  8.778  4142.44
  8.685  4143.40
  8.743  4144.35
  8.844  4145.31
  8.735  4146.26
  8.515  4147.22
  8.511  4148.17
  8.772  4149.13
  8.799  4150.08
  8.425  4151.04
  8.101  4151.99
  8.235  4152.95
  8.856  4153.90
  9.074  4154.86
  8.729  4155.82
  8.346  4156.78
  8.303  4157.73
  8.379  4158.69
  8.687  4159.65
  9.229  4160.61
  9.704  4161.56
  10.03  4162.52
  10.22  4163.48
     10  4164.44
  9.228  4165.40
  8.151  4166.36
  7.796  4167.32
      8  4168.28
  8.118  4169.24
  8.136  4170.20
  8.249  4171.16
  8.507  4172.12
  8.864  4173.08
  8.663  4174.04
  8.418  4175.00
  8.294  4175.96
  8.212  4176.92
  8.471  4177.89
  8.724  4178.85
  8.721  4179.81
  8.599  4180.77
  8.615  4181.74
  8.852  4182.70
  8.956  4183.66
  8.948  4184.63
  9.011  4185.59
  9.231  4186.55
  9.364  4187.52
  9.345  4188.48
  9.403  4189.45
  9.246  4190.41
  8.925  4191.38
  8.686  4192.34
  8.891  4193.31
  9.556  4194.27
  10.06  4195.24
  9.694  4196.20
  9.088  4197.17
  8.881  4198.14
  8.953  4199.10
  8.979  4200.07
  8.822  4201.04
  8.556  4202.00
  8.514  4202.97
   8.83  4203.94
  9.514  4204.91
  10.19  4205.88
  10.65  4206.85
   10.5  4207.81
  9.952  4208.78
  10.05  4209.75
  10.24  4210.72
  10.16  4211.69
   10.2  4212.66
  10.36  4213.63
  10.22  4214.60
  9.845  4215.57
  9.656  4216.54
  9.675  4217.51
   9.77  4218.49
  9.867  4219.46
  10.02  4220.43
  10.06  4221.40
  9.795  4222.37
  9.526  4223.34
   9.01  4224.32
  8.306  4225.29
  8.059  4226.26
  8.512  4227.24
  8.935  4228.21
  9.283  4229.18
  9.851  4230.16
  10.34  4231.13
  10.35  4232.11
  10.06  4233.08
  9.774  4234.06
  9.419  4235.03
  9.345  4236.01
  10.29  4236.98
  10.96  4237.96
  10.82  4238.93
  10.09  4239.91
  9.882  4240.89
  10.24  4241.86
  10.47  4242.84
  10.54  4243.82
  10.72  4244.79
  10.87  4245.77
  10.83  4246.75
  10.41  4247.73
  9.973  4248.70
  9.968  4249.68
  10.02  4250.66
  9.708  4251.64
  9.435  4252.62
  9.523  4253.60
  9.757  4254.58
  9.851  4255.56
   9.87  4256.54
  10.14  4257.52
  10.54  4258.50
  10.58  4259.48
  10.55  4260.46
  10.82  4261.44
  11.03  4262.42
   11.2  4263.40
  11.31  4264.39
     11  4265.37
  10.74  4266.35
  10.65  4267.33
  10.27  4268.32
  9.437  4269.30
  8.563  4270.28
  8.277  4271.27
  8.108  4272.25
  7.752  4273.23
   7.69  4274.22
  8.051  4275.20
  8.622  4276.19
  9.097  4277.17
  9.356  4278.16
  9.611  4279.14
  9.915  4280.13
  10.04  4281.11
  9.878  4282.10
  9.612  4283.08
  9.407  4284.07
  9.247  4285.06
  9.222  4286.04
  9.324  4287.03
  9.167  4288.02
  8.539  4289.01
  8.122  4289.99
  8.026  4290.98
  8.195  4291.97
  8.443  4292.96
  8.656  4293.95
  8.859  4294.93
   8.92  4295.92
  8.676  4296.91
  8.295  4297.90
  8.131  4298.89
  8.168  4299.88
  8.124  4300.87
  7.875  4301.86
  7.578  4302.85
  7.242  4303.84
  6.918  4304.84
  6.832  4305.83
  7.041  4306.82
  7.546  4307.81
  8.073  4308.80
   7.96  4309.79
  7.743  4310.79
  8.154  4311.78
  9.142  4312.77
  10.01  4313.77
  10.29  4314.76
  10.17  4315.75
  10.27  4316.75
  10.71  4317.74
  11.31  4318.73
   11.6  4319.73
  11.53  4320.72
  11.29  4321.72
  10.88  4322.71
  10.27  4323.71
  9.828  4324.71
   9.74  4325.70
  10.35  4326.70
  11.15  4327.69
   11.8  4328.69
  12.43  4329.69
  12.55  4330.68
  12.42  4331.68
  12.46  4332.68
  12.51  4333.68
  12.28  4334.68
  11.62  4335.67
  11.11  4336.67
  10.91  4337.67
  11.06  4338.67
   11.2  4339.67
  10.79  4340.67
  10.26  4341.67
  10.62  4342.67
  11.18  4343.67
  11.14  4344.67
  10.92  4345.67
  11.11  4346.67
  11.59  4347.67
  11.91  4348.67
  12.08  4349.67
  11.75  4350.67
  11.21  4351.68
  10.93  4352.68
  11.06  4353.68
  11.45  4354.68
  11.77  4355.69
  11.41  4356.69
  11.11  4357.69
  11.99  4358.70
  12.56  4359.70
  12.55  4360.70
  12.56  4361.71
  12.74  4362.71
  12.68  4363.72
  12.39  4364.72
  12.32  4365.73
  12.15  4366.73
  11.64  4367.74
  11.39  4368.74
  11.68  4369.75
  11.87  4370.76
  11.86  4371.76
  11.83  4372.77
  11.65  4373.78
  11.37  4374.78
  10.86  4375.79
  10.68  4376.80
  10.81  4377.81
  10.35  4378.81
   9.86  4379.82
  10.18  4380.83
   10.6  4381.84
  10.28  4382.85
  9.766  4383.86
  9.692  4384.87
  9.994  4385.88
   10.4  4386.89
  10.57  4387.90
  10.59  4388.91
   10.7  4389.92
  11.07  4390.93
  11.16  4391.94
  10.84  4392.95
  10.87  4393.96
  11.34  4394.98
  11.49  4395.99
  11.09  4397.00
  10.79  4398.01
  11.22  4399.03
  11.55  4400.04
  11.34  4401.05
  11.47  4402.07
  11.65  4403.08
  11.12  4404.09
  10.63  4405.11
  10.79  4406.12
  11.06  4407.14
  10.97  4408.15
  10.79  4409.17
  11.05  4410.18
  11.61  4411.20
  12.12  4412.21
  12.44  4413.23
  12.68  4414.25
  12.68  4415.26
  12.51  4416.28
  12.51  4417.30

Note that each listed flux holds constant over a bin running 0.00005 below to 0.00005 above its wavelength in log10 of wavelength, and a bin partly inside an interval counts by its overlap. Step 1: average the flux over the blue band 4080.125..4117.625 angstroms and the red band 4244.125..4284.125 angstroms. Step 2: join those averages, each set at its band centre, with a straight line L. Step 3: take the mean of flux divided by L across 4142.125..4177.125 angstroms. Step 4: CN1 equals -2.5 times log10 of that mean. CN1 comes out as 0.11 mag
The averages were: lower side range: 9.46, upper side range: 9.84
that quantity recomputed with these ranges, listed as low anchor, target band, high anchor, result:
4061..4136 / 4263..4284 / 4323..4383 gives 0.14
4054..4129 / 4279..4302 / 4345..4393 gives 0.21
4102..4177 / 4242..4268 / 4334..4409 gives -0.03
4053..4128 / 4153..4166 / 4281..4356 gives 0.05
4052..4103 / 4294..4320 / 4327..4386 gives 0.27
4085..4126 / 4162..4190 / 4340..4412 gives 0.13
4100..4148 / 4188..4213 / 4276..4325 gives -0.04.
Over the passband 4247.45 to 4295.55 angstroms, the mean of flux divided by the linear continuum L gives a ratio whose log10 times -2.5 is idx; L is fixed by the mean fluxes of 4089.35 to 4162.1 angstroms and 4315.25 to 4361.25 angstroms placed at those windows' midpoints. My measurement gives 0.12 mag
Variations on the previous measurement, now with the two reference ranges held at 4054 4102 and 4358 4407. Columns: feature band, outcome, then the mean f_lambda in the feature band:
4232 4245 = 0.014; 10.2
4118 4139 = 0.053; 9.2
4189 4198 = 0.089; 9.27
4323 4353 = -0.034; 11.3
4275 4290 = 0.148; 9.26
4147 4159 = 0.149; 8.55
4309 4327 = 0.083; 10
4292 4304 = 0.279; 8.28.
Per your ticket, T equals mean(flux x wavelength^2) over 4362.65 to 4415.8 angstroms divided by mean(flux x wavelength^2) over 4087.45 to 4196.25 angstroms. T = 1.39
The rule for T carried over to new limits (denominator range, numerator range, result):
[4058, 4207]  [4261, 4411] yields 1.26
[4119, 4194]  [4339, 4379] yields 1.43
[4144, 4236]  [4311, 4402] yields 1.32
